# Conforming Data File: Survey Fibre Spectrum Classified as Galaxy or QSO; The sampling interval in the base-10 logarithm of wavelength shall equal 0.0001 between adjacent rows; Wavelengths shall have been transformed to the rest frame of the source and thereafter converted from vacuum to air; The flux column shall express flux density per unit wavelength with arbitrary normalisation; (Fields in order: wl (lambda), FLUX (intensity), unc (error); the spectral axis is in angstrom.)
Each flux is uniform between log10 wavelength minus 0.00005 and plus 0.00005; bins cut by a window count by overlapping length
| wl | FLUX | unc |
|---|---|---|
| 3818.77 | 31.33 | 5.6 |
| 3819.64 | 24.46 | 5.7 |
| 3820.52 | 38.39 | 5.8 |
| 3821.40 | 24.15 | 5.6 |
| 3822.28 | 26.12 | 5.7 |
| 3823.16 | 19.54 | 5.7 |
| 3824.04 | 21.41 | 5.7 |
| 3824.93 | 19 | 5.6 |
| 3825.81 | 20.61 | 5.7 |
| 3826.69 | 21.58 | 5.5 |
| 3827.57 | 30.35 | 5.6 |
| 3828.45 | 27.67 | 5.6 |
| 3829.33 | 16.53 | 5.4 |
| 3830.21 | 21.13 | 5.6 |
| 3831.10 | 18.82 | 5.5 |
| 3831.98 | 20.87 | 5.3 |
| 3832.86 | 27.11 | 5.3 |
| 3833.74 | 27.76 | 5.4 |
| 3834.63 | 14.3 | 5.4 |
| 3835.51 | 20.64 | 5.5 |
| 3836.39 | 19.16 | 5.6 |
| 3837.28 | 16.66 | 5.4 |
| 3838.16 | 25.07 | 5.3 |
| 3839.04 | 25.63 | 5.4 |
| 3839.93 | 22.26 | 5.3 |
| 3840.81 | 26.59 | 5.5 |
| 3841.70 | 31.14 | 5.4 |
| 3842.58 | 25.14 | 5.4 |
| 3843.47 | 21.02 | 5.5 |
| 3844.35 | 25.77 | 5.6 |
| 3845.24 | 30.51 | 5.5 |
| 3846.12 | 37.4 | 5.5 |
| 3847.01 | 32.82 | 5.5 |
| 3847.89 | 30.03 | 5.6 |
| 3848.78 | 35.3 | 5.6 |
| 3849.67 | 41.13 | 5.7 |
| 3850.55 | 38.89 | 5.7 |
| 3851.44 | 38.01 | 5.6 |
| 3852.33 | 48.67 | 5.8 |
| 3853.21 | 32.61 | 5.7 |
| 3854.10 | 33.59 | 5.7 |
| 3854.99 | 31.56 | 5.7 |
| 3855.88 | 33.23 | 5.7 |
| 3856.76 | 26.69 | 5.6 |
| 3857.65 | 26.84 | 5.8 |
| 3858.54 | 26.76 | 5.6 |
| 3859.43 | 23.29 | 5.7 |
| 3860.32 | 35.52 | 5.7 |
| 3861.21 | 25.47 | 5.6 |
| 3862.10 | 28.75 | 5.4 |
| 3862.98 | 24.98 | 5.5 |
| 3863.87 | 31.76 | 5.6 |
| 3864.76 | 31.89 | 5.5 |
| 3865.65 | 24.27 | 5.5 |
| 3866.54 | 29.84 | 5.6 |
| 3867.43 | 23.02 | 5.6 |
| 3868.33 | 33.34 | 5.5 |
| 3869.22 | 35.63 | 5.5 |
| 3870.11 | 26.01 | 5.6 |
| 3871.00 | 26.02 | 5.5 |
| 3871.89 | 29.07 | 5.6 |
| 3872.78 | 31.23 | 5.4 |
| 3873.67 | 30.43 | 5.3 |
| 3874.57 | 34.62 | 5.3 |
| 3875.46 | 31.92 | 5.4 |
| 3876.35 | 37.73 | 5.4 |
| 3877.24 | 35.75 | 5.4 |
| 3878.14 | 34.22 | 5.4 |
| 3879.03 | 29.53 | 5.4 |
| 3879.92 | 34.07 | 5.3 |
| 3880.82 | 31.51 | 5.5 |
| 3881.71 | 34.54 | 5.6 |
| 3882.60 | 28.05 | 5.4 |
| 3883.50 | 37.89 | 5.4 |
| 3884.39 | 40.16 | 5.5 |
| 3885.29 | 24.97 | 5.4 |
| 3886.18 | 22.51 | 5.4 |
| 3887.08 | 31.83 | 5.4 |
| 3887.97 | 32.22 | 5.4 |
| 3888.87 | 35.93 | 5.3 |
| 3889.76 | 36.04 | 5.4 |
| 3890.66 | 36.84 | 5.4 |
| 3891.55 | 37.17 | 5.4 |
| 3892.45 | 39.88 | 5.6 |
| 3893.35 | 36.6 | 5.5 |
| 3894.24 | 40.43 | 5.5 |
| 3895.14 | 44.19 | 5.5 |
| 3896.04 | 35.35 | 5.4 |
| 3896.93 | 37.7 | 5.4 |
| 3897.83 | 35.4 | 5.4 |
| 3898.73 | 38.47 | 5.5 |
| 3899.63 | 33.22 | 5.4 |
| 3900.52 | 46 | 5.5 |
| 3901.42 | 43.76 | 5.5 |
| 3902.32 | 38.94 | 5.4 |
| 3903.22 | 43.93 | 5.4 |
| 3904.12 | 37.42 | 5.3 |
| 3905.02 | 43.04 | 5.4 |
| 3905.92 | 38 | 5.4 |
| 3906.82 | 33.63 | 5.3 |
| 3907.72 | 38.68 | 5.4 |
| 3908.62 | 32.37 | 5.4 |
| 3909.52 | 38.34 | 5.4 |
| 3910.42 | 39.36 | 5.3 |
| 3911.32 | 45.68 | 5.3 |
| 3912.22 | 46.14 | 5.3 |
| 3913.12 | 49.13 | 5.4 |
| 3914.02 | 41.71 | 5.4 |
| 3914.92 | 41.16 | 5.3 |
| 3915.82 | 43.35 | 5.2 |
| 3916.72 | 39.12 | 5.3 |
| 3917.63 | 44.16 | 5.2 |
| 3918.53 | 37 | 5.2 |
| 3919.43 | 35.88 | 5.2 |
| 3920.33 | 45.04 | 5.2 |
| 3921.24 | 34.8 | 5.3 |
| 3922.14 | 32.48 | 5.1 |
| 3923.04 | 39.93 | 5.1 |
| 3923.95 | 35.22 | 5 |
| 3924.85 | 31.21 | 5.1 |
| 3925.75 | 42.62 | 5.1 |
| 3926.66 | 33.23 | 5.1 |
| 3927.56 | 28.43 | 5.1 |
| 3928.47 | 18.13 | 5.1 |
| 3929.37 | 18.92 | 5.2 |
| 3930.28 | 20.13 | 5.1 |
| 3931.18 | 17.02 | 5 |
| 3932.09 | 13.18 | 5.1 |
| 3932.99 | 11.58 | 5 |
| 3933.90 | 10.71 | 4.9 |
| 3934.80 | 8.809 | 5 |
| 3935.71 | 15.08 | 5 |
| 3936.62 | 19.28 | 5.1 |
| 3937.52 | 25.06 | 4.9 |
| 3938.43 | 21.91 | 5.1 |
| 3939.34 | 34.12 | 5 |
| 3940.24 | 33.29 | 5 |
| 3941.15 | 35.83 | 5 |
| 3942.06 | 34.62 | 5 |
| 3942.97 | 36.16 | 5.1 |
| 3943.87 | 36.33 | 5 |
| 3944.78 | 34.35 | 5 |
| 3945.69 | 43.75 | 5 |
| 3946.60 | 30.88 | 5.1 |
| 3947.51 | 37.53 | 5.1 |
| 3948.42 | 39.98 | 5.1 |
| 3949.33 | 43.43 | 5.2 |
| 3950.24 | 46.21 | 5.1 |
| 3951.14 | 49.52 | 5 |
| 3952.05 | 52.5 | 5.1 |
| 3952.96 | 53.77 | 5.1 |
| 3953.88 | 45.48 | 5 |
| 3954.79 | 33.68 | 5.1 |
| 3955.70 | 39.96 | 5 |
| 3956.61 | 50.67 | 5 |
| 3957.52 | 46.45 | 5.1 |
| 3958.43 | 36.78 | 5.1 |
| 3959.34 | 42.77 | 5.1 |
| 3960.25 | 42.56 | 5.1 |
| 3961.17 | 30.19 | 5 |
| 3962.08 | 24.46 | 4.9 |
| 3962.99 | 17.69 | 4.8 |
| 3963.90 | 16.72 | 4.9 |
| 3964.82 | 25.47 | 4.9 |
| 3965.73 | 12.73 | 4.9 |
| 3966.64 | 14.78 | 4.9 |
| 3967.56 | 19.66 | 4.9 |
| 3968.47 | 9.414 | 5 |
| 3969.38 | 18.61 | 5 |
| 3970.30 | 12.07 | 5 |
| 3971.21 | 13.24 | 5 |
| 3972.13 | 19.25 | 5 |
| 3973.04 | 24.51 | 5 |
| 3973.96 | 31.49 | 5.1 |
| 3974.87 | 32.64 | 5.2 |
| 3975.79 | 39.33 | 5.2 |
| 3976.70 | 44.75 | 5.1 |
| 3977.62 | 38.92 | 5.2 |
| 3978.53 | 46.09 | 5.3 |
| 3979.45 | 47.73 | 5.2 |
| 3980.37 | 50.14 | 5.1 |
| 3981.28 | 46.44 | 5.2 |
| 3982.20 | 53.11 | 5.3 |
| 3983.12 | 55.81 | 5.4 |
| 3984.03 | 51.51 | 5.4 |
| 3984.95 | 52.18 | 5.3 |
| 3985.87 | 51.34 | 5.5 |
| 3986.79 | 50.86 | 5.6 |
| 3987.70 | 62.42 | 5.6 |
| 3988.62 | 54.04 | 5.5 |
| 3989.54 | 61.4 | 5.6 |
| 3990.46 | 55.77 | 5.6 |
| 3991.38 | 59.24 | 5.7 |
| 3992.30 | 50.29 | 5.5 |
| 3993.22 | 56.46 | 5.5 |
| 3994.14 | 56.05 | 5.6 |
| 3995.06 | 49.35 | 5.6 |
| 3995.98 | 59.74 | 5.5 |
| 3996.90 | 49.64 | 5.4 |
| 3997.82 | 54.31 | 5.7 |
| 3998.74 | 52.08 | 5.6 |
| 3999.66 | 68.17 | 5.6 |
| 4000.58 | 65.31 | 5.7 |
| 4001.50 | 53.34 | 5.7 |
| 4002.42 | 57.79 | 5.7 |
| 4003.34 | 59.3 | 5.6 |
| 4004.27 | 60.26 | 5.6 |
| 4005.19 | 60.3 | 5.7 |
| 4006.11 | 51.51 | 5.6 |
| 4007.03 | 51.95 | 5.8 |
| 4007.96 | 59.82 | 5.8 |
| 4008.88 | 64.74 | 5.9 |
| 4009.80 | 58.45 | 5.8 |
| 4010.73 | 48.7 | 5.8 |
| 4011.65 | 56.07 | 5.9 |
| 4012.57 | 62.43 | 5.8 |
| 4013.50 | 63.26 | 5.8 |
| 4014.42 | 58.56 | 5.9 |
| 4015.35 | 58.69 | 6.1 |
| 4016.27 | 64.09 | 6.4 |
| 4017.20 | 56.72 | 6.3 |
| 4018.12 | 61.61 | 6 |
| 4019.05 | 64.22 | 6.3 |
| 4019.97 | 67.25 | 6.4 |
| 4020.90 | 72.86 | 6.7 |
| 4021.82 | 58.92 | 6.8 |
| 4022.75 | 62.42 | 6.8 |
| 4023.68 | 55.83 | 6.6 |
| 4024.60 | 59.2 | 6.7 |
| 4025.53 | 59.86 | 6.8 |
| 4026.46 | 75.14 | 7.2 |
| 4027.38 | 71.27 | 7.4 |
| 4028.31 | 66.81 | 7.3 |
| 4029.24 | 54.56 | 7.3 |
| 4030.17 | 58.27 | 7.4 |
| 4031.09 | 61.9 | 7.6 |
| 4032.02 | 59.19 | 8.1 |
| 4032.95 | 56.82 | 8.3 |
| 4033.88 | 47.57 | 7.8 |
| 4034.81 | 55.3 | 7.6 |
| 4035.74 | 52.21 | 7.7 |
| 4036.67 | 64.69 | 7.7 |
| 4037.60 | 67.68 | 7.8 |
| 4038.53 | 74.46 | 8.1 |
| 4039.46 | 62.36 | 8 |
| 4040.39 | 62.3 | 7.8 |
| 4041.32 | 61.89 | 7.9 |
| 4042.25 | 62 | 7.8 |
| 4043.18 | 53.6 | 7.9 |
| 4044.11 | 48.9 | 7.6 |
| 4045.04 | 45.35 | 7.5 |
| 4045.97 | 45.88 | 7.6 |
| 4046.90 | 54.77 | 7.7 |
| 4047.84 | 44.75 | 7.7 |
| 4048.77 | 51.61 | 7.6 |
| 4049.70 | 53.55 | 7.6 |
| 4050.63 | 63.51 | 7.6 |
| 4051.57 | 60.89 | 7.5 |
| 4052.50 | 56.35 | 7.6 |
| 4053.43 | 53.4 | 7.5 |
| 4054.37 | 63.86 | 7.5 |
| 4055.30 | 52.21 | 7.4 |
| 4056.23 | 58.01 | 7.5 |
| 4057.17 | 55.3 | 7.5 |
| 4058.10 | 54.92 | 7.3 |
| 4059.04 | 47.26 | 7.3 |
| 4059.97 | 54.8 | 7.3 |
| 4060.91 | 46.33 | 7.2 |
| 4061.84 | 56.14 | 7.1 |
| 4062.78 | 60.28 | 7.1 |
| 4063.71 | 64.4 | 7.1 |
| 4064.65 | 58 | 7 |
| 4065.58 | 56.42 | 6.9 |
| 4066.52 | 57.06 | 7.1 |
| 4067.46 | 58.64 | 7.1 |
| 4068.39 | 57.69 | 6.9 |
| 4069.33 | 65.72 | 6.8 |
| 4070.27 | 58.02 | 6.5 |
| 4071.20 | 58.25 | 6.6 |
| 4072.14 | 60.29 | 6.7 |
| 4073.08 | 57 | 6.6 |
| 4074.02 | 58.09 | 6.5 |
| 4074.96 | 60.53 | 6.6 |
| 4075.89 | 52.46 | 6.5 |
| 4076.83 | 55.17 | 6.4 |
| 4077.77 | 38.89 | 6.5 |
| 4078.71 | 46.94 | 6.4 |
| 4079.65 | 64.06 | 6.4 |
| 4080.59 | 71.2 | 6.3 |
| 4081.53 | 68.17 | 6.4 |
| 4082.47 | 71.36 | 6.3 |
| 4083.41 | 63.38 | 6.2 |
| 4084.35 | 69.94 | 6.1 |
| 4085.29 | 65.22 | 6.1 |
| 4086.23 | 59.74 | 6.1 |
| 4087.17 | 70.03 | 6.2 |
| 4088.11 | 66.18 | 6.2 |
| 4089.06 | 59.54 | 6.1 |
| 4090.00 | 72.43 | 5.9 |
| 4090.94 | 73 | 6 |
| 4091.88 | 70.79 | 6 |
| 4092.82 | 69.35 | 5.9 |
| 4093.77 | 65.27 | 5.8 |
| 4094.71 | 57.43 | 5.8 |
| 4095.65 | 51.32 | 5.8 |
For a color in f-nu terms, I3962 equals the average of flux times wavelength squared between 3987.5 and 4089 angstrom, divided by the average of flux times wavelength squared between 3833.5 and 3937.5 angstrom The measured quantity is 1.98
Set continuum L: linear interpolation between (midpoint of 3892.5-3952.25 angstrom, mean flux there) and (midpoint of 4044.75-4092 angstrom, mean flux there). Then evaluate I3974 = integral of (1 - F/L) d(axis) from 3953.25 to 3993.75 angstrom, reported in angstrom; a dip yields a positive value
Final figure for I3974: 4.7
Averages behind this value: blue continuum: 34.9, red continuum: 58.6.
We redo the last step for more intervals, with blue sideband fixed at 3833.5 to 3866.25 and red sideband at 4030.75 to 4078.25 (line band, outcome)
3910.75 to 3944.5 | 6.8 angstrom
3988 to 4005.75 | -3.0 angstrom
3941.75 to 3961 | 0.5 angstrom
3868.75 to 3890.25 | 0.5 angstrom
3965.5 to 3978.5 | 6.0 angstrom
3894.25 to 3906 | -1.3 angstrom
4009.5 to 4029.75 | -3.8 angstrom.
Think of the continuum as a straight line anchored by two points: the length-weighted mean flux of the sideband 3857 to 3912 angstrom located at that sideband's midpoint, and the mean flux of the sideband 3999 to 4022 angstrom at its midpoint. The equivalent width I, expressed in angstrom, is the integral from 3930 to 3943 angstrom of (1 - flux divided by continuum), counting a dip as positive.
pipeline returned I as 6.6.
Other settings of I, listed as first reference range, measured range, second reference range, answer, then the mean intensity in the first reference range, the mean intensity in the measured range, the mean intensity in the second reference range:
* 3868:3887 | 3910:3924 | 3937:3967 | -2.9 angstrom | 31.9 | 40.8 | 35.5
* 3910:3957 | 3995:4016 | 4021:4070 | -3.5 angstrom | 34.5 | 57.8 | 58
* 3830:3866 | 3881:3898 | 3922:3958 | -2.7 angstrom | 28.3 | 35.1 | 32.6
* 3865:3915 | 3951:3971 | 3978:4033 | 7.2 angstrom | 35.6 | 31.1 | 57.9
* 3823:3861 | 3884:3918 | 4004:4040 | -0.2 angstrom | 27.2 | 38.5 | 60.7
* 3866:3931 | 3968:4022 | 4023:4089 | -1.1 angstrom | 35.3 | 51.1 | 58.6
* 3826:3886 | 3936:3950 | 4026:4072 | 2.8 angstrom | 29.1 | 33.7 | 57.8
